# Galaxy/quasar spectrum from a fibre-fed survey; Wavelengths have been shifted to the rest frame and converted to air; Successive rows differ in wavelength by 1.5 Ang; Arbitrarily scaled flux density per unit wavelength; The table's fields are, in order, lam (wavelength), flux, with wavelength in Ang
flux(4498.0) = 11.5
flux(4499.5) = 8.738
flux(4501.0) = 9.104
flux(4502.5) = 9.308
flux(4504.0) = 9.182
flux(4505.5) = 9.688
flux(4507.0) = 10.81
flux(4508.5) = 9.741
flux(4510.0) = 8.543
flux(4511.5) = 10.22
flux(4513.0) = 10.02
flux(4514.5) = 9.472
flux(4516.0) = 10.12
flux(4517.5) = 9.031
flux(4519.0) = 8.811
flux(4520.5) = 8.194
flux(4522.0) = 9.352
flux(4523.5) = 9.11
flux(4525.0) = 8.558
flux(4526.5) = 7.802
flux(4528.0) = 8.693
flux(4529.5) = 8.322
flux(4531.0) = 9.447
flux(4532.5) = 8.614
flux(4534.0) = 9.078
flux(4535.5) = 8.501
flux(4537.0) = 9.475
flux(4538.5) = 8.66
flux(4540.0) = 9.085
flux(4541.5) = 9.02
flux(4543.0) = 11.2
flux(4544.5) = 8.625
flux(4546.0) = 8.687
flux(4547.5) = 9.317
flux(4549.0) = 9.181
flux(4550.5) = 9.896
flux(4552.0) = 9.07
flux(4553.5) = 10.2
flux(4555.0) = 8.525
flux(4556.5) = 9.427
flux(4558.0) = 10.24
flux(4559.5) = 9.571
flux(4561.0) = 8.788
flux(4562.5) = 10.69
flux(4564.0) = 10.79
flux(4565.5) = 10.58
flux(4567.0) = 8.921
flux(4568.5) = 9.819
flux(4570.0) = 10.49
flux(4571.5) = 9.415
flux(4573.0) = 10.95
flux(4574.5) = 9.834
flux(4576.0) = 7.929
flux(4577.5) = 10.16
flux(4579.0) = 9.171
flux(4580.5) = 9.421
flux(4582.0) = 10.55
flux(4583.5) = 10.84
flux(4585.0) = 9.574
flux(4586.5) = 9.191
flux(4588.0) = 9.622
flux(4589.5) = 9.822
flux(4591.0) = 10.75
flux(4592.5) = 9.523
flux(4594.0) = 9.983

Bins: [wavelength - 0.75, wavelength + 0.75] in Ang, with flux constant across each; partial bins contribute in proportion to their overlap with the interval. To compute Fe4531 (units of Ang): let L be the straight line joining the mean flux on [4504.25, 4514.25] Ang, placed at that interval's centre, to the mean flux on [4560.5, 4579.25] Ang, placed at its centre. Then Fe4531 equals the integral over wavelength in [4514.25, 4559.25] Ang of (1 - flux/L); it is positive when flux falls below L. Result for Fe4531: 3.15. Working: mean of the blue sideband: 9.79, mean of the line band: 9.12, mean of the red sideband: 9.84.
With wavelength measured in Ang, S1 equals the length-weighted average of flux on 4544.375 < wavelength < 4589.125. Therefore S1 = 9.66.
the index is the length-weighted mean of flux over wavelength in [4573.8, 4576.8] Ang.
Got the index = 8.89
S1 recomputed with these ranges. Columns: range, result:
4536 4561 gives 9.36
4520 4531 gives 8.64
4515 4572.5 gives 9.31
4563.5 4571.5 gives 10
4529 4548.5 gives 9.09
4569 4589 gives 9.78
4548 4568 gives 9.68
